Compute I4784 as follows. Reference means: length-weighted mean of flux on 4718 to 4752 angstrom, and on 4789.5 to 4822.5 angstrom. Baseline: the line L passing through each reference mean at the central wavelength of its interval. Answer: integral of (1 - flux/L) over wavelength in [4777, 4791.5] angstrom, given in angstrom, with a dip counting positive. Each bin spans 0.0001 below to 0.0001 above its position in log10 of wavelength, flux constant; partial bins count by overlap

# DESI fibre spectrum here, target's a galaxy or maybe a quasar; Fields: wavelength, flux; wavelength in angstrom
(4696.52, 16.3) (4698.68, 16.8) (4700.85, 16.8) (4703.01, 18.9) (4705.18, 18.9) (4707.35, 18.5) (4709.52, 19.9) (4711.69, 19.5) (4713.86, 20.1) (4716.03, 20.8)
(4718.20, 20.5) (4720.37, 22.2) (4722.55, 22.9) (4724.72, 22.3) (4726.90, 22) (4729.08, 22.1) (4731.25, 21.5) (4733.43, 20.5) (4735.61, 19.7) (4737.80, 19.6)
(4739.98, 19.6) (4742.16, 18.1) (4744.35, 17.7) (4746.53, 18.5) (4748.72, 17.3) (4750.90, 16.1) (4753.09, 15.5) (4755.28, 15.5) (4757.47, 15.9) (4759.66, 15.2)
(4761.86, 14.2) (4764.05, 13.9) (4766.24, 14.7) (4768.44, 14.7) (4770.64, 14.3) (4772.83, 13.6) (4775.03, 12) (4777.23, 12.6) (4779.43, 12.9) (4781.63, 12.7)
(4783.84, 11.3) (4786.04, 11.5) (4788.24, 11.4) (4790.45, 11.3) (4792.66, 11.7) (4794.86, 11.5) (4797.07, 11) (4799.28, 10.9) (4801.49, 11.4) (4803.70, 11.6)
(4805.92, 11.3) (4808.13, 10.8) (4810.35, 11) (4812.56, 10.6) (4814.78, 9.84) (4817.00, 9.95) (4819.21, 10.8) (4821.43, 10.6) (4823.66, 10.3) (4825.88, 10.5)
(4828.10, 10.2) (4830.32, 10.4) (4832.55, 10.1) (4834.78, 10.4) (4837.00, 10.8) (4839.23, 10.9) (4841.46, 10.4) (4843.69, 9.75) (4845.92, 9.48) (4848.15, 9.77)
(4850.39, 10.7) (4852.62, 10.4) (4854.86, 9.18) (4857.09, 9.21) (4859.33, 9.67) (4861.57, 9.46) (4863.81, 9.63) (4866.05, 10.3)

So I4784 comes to 1.9 angstrom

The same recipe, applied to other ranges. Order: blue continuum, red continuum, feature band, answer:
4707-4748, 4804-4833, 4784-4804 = 2.7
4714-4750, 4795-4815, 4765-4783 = 1.9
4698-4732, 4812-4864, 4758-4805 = 6.9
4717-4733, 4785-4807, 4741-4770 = 2.4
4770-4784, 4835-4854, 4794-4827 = 2.2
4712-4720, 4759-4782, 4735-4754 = -1.1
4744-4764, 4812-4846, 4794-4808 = 1.4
